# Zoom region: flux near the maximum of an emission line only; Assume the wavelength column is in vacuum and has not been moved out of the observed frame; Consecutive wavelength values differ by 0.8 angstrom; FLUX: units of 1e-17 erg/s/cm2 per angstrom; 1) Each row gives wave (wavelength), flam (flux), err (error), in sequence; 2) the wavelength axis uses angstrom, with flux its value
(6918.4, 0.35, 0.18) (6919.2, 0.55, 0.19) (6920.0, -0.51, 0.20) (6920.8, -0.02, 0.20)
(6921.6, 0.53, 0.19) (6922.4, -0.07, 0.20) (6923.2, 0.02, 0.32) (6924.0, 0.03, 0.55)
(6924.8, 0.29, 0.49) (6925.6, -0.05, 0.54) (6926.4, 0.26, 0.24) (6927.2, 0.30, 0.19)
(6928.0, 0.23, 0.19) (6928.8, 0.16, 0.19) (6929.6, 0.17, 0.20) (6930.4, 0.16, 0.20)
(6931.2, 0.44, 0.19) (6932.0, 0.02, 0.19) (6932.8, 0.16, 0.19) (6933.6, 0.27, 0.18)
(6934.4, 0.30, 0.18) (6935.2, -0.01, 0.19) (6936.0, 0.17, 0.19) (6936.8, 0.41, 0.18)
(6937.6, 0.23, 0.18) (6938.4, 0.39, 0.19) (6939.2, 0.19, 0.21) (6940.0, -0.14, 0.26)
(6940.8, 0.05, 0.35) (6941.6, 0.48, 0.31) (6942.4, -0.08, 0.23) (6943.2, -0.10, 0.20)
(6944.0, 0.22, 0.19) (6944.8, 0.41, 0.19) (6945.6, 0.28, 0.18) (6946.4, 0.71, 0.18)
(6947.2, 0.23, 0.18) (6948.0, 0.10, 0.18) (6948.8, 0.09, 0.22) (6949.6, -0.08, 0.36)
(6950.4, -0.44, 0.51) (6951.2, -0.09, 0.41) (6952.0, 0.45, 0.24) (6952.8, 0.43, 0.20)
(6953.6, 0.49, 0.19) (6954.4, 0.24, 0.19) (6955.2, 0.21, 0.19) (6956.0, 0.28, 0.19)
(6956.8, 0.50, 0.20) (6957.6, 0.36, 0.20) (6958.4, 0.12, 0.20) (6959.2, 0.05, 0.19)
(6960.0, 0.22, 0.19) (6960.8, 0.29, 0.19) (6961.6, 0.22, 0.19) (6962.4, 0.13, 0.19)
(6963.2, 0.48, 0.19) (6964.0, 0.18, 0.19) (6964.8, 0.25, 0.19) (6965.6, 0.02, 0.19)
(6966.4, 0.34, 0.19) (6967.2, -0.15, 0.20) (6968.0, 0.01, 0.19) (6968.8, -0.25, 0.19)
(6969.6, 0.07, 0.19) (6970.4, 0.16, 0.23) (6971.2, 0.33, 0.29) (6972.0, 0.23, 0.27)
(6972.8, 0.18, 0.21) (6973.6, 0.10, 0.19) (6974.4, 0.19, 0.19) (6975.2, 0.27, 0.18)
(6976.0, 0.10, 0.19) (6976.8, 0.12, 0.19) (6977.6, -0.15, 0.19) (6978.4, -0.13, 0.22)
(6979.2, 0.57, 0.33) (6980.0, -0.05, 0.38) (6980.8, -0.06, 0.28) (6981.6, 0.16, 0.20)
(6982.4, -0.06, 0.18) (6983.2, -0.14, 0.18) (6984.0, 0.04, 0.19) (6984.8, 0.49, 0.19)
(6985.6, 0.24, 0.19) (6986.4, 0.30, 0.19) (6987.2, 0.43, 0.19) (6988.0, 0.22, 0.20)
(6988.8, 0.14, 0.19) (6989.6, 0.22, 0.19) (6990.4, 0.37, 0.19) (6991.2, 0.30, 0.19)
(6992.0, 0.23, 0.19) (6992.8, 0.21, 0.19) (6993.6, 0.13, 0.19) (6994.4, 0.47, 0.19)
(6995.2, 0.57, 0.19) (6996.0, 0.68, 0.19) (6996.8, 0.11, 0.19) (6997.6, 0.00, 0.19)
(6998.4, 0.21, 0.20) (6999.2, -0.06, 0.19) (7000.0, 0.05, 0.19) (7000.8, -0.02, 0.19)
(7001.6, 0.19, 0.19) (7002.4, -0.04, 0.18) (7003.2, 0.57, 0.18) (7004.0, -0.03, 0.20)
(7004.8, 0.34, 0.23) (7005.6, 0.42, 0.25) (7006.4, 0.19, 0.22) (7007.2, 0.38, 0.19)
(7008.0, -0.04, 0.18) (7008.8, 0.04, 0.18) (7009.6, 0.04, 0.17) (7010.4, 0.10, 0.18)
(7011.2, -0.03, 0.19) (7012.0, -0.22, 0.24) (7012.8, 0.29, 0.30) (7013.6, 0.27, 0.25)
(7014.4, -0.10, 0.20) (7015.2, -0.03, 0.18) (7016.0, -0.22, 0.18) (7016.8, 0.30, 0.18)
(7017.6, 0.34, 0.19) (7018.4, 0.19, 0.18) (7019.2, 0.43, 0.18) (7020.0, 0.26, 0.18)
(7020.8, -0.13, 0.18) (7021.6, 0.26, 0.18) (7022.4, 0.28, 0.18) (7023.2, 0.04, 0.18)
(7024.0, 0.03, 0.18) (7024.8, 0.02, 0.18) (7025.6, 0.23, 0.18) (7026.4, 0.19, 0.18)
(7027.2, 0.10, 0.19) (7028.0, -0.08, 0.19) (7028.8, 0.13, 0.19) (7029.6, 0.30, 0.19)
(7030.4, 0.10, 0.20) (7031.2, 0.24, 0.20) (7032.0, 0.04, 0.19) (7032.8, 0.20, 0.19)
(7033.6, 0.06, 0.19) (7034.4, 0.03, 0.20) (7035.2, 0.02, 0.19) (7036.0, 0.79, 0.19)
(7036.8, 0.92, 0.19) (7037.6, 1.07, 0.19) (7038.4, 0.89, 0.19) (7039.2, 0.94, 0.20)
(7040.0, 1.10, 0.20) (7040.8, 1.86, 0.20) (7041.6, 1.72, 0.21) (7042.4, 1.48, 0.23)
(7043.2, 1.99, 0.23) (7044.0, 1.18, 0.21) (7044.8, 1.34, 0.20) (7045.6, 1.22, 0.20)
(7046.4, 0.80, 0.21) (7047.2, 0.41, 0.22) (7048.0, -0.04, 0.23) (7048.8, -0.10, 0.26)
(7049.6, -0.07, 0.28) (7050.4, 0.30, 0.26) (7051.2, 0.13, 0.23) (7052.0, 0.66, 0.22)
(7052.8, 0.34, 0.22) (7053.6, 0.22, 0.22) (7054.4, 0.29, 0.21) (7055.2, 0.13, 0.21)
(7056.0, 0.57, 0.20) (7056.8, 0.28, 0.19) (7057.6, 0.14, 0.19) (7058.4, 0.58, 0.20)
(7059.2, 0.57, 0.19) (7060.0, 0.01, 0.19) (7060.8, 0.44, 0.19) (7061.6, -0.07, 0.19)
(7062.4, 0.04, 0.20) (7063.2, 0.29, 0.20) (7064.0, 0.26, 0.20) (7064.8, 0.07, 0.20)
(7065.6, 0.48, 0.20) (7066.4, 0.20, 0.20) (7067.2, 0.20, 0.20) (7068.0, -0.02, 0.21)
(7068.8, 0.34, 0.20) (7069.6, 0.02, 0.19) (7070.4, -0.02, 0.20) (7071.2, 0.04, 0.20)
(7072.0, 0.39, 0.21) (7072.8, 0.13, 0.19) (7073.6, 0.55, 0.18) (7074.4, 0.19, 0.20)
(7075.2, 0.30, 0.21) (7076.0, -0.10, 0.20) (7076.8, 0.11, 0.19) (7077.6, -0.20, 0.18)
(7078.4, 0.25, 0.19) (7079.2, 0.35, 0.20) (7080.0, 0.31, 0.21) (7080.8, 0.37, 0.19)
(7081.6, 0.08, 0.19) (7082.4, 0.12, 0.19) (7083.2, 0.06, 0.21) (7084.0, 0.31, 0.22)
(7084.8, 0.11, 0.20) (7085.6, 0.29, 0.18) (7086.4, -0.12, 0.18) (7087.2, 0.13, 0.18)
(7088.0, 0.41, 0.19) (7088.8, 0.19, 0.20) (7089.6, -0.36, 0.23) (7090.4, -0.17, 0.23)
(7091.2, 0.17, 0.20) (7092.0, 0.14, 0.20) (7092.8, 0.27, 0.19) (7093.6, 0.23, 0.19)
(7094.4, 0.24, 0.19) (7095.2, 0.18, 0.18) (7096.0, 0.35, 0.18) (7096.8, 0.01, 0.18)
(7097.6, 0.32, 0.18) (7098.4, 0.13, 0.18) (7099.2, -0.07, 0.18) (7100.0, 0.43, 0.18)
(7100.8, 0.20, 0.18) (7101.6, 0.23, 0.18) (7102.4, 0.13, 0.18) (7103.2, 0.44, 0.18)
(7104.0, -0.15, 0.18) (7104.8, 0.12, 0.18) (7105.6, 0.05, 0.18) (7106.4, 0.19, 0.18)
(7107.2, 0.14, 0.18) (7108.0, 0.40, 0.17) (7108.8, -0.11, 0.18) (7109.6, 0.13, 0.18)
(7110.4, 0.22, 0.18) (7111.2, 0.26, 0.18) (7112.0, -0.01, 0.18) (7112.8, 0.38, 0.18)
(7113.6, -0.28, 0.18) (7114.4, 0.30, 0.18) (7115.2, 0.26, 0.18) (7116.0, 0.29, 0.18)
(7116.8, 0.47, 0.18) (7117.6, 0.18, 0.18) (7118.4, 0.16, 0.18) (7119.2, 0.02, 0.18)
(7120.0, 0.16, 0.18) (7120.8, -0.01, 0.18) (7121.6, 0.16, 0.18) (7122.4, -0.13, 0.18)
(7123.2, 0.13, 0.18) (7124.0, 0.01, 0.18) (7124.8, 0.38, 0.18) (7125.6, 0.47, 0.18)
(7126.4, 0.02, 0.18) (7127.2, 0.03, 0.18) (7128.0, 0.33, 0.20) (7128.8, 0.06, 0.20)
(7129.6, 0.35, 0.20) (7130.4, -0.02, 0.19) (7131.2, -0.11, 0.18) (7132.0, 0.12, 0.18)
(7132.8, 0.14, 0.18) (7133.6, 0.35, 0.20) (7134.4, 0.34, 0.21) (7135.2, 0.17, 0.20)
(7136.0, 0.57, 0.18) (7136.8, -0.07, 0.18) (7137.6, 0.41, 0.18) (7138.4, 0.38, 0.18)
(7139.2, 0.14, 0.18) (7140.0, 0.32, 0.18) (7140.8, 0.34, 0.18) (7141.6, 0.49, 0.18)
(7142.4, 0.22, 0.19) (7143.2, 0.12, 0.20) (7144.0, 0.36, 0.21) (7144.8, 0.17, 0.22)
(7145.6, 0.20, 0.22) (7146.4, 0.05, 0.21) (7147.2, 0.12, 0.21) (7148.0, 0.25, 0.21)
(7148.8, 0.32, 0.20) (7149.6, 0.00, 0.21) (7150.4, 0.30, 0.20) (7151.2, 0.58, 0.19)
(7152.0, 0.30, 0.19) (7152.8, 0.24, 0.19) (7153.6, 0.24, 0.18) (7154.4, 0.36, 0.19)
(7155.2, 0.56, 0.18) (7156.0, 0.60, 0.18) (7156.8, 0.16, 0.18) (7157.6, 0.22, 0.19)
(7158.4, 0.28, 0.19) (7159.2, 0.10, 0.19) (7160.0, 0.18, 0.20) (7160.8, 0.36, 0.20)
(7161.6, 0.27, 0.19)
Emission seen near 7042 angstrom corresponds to [O II] 3727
